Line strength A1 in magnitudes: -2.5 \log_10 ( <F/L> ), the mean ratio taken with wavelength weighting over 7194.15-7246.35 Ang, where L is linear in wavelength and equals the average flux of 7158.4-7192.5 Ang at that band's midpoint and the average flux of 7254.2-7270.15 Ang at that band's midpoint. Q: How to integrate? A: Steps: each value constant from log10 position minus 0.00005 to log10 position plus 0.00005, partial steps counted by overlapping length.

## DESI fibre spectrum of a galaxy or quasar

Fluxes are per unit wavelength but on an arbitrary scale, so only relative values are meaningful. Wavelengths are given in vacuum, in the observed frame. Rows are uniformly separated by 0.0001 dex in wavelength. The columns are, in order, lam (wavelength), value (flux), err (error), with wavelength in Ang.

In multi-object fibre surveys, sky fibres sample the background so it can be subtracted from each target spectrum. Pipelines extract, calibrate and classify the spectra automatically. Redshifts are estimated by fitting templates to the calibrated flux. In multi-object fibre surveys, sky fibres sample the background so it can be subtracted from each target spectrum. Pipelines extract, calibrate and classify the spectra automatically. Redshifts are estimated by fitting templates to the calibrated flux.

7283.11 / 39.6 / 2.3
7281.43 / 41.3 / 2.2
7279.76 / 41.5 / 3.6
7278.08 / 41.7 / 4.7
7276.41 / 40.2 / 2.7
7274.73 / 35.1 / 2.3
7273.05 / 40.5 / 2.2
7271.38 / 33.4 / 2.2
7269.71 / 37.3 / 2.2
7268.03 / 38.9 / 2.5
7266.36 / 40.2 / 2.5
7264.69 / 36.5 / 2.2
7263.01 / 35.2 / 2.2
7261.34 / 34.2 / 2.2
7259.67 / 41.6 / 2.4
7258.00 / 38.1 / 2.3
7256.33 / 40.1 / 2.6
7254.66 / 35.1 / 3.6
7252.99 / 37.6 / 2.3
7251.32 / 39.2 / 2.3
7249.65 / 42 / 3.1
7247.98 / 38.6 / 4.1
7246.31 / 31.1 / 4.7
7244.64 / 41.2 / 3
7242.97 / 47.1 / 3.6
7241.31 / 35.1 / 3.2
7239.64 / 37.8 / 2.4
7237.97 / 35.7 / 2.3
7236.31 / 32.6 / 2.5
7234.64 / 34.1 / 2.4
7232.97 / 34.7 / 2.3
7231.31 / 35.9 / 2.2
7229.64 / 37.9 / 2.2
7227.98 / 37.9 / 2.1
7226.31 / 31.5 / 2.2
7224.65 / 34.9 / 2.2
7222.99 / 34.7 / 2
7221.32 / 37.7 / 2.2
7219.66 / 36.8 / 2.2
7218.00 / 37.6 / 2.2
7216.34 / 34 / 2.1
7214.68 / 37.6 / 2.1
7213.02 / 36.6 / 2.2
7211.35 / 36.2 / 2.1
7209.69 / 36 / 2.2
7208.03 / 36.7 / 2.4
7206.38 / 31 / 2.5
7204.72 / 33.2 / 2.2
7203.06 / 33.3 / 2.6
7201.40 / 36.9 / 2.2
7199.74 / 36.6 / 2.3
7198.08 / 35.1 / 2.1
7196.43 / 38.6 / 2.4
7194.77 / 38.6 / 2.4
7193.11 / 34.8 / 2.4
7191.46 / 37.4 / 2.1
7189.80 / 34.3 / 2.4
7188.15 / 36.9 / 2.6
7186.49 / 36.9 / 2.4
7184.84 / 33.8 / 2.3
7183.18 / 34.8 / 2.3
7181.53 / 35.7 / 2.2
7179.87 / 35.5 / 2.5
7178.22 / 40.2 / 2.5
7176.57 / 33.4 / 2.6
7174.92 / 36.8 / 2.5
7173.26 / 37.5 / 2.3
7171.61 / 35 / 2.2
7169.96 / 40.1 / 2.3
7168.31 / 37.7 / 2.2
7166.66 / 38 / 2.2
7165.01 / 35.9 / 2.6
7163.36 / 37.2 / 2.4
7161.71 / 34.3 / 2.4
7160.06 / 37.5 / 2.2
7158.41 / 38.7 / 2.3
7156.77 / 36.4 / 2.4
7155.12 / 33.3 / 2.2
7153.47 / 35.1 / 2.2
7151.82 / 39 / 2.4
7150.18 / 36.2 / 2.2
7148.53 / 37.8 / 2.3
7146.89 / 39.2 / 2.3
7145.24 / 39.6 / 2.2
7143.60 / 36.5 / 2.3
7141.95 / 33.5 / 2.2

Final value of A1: 0.03 mag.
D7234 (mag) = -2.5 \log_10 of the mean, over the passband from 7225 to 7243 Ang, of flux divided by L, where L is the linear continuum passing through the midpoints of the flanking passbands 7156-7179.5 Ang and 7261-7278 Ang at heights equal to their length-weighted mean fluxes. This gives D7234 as 0.04 mag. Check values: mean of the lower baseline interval 37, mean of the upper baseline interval 37.4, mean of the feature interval 35.9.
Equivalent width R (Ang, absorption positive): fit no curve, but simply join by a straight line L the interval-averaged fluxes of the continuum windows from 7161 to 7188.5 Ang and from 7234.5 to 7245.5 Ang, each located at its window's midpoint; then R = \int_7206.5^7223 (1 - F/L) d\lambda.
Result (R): 0.5 Ang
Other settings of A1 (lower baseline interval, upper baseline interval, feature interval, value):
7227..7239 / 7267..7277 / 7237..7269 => -0.047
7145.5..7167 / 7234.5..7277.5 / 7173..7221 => 0.037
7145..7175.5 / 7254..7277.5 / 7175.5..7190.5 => 0.043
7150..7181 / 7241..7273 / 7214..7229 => 0.051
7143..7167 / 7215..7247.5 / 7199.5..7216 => 0.035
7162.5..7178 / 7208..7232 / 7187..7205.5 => 0.016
